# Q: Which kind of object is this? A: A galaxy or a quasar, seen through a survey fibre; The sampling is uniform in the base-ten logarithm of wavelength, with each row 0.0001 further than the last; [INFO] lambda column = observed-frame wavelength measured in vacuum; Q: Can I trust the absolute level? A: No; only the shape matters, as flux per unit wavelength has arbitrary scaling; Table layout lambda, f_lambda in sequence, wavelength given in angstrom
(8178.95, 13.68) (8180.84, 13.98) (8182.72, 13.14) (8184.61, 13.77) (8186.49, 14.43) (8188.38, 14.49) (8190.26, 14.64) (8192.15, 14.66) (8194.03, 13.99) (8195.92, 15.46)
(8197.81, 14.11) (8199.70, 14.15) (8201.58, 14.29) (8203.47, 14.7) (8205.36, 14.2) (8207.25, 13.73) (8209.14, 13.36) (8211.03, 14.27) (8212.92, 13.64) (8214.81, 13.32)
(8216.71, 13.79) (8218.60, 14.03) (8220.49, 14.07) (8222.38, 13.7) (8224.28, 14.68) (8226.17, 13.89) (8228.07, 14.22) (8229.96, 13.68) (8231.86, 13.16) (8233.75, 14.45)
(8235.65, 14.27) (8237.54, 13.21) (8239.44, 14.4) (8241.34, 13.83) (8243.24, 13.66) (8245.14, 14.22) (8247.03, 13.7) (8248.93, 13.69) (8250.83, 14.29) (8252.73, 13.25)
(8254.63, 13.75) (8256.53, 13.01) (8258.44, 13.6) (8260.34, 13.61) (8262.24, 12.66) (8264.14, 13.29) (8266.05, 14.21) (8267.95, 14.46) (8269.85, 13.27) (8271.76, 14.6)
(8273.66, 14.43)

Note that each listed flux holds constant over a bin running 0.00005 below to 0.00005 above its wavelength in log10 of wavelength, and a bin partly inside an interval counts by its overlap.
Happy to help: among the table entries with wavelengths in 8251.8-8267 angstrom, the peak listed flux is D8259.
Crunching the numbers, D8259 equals 14.21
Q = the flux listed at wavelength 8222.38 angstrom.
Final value 13.7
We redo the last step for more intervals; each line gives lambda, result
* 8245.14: 14.22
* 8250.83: 14.29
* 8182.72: 13.14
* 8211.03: 14.27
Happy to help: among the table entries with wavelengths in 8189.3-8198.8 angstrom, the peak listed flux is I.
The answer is 15.46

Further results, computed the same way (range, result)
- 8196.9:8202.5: 14.29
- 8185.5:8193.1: 14.66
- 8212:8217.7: 13.79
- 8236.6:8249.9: 14.4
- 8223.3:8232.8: 14.68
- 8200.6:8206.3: 14.7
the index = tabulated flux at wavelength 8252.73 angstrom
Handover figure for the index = 13.25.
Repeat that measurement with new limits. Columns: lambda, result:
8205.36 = 14.2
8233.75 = 14.45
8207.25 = 13.73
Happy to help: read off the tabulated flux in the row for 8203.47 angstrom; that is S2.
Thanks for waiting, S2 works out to 14.7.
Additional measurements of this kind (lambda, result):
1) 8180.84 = 13.98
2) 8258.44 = 13.6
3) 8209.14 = 13.36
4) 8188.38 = 14.49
